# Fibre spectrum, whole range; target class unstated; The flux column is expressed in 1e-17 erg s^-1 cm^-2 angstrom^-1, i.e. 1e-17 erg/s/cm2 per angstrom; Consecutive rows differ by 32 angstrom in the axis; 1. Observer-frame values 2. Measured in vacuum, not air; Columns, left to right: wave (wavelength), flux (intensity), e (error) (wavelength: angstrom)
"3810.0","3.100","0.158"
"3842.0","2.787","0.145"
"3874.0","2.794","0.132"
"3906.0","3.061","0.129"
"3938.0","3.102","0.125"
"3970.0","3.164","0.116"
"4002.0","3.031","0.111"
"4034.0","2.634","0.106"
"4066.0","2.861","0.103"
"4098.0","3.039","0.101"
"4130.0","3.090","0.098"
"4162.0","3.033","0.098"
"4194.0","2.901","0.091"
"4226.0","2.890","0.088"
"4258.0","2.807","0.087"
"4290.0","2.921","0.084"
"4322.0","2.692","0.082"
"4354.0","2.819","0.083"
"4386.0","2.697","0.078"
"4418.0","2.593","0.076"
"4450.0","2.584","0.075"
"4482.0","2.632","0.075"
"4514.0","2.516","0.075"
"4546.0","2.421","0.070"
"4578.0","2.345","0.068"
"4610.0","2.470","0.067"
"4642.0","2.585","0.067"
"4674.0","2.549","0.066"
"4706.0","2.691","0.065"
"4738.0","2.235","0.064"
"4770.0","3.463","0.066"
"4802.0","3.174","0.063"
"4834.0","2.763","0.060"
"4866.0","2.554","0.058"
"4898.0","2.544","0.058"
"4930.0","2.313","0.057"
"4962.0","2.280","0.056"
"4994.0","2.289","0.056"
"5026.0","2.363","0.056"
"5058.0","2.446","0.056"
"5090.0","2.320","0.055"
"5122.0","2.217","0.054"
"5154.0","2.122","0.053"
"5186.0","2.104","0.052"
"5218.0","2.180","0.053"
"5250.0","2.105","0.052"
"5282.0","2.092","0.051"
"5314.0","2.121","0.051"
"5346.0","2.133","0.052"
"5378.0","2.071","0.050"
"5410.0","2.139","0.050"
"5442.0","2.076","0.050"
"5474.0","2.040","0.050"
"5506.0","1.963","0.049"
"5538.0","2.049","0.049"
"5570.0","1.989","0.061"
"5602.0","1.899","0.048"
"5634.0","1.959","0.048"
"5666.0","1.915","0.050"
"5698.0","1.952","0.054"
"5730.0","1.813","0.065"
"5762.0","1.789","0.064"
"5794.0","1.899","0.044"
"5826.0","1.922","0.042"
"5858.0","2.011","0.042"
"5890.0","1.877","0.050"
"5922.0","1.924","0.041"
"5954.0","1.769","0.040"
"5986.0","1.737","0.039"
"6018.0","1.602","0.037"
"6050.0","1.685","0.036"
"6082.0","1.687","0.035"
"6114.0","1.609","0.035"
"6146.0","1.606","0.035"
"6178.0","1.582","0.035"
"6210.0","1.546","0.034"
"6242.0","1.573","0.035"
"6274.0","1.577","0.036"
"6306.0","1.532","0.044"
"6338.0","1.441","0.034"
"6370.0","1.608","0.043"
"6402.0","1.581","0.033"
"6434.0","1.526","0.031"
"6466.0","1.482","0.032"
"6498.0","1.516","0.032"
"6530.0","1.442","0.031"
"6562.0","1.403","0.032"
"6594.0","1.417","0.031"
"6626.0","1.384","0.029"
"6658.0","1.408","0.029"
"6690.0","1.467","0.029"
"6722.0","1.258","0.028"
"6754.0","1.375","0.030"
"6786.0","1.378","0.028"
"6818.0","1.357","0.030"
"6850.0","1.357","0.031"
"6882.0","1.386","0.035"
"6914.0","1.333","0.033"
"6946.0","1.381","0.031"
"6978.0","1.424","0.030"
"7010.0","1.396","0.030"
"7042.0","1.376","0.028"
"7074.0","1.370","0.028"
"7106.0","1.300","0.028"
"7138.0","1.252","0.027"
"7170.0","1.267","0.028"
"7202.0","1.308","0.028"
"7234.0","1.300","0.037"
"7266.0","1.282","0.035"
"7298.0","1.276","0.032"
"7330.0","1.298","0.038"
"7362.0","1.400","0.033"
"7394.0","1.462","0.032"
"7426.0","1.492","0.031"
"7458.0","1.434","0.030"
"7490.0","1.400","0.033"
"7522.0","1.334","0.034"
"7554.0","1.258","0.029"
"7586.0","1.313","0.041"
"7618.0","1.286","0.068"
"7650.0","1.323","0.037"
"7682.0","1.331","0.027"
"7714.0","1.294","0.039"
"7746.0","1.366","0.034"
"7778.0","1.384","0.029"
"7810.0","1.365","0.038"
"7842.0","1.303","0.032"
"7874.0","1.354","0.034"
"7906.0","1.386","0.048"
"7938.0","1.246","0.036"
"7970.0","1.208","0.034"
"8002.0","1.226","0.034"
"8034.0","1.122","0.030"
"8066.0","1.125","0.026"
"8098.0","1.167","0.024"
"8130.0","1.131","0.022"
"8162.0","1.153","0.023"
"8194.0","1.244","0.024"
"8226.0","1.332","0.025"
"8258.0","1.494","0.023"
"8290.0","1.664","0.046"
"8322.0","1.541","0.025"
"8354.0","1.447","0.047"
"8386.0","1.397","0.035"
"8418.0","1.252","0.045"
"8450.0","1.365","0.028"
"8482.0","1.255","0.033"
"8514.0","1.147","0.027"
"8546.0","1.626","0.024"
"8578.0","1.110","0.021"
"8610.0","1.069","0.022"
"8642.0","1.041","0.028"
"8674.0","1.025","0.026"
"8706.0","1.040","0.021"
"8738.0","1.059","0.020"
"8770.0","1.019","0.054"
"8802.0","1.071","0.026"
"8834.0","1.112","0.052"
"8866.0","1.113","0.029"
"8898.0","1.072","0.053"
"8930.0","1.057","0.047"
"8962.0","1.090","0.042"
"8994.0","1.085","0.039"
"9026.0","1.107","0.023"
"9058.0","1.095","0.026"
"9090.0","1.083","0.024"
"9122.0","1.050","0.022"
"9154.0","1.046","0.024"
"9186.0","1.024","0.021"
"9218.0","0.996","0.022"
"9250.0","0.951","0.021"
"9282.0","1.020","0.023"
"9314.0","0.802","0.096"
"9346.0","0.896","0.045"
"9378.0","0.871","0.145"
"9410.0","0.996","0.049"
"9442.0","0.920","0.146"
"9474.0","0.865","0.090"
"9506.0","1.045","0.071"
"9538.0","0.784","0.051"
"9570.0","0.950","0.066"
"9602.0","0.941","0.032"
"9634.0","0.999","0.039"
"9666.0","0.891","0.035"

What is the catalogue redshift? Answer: 0.706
